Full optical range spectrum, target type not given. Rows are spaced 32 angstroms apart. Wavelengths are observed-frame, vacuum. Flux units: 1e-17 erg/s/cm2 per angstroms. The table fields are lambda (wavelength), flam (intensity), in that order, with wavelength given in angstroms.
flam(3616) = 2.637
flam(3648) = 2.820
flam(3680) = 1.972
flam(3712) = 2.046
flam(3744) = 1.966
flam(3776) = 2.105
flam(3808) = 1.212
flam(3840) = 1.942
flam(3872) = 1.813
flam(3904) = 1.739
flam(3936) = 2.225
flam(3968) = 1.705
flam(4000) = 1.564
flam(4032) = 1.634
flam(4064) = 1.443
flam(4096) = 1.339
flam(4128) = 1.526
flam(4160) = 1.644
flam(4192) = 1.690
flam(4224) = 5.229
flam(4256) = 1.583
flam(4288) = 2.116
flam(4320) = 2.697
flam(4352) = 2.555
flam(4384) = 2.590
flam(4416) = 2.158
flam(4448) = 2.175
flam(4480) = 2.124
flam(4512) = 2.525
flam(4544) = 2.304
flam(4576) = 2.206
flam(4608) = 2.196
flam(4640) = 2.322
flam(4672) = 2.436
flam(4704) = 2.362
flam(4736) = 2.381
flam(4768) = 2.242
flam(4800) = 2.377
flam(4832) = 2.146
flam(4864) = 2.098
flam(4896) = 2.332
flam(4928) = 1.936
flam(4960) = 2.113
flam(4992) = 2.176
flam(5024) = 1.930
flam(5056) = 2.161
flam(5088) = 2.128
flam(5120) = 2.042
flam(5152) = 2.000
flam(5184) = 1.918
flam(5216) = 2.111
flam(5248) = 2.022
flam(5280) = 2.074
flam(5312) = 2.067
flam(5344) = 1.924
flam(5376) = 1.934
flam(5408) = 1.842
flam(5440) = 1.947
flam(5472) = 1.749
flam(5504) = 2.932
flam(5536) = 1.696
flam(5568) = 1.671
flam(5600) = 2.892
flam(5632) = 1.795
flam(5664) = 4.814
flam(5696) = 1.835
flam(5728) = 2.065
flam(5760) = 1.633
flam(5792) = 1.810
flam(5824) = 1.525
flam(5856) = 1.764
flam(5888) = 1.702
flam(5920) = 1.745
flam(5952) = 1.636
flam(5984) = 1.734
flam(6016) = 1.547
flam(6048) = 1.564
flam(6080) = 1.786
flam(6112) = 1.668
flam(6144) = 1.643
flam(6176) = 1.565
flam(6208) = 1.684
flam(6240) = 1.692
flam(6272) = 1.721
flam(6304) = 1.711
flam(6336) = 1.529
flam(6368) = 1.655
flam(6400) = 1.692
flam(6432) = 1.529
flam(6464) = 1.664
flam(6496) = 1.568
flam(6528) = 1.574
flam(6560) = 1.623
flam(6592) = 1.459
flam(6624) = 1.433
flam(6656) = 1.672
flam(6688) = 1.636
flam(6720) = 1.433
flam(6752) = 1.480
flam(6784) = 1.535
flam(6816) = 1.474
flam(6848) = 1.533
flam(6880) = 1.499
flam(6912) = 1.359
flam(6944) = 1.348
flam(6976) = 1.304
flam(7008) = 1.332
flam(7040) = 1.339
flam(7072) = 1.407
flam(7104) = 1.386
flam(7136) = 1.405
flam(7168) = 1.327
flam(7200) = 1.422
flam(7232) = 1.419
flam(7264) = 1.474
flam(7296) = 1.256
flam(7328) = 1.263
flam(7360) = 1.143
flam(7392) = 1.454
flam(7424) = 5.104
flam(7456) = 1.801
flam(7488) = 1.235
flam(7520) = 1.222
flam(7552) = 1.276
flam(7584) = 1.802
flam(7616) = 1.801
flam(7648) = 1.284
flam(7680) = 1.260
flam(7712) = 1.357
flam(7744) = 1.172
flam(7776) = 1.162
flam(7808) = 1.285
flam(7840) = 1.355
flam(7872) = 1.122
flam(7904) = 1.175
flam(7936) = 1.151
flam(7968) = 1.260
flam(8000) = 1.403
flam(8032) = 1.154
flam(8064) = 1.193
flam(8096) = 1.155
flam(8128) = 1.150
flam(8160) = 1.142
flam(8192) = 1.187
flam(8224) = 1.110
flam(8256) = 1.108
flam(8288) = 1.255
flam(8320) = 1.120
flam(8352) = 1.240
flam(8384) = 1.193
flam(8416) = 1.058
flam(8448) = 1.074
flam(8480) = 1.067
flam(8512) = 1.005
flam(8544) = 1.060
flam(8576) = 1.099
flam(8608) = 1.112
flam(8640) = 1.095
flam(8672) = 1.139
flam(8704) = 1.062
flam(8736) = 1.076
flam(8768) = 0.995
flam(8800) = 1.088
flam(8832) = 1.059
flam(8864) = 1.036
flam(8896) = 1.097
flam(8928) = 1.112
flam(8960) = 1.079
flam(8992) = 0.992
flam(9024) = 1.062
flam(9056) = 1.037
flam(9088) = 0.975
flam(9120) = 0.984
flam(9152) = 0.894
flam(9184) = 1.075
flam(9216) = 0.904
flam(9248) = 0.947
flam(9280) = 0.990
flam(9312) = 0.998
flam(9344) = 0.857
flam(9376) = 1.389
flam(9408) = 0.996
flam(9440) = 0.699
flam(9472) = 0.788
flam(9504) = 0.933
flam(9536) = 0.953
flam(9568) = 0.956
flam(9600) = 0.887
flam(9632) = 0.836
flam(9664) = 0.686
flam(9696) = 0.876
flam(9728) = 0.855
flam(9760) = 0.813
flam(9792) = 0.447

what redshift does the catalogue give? 0.131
